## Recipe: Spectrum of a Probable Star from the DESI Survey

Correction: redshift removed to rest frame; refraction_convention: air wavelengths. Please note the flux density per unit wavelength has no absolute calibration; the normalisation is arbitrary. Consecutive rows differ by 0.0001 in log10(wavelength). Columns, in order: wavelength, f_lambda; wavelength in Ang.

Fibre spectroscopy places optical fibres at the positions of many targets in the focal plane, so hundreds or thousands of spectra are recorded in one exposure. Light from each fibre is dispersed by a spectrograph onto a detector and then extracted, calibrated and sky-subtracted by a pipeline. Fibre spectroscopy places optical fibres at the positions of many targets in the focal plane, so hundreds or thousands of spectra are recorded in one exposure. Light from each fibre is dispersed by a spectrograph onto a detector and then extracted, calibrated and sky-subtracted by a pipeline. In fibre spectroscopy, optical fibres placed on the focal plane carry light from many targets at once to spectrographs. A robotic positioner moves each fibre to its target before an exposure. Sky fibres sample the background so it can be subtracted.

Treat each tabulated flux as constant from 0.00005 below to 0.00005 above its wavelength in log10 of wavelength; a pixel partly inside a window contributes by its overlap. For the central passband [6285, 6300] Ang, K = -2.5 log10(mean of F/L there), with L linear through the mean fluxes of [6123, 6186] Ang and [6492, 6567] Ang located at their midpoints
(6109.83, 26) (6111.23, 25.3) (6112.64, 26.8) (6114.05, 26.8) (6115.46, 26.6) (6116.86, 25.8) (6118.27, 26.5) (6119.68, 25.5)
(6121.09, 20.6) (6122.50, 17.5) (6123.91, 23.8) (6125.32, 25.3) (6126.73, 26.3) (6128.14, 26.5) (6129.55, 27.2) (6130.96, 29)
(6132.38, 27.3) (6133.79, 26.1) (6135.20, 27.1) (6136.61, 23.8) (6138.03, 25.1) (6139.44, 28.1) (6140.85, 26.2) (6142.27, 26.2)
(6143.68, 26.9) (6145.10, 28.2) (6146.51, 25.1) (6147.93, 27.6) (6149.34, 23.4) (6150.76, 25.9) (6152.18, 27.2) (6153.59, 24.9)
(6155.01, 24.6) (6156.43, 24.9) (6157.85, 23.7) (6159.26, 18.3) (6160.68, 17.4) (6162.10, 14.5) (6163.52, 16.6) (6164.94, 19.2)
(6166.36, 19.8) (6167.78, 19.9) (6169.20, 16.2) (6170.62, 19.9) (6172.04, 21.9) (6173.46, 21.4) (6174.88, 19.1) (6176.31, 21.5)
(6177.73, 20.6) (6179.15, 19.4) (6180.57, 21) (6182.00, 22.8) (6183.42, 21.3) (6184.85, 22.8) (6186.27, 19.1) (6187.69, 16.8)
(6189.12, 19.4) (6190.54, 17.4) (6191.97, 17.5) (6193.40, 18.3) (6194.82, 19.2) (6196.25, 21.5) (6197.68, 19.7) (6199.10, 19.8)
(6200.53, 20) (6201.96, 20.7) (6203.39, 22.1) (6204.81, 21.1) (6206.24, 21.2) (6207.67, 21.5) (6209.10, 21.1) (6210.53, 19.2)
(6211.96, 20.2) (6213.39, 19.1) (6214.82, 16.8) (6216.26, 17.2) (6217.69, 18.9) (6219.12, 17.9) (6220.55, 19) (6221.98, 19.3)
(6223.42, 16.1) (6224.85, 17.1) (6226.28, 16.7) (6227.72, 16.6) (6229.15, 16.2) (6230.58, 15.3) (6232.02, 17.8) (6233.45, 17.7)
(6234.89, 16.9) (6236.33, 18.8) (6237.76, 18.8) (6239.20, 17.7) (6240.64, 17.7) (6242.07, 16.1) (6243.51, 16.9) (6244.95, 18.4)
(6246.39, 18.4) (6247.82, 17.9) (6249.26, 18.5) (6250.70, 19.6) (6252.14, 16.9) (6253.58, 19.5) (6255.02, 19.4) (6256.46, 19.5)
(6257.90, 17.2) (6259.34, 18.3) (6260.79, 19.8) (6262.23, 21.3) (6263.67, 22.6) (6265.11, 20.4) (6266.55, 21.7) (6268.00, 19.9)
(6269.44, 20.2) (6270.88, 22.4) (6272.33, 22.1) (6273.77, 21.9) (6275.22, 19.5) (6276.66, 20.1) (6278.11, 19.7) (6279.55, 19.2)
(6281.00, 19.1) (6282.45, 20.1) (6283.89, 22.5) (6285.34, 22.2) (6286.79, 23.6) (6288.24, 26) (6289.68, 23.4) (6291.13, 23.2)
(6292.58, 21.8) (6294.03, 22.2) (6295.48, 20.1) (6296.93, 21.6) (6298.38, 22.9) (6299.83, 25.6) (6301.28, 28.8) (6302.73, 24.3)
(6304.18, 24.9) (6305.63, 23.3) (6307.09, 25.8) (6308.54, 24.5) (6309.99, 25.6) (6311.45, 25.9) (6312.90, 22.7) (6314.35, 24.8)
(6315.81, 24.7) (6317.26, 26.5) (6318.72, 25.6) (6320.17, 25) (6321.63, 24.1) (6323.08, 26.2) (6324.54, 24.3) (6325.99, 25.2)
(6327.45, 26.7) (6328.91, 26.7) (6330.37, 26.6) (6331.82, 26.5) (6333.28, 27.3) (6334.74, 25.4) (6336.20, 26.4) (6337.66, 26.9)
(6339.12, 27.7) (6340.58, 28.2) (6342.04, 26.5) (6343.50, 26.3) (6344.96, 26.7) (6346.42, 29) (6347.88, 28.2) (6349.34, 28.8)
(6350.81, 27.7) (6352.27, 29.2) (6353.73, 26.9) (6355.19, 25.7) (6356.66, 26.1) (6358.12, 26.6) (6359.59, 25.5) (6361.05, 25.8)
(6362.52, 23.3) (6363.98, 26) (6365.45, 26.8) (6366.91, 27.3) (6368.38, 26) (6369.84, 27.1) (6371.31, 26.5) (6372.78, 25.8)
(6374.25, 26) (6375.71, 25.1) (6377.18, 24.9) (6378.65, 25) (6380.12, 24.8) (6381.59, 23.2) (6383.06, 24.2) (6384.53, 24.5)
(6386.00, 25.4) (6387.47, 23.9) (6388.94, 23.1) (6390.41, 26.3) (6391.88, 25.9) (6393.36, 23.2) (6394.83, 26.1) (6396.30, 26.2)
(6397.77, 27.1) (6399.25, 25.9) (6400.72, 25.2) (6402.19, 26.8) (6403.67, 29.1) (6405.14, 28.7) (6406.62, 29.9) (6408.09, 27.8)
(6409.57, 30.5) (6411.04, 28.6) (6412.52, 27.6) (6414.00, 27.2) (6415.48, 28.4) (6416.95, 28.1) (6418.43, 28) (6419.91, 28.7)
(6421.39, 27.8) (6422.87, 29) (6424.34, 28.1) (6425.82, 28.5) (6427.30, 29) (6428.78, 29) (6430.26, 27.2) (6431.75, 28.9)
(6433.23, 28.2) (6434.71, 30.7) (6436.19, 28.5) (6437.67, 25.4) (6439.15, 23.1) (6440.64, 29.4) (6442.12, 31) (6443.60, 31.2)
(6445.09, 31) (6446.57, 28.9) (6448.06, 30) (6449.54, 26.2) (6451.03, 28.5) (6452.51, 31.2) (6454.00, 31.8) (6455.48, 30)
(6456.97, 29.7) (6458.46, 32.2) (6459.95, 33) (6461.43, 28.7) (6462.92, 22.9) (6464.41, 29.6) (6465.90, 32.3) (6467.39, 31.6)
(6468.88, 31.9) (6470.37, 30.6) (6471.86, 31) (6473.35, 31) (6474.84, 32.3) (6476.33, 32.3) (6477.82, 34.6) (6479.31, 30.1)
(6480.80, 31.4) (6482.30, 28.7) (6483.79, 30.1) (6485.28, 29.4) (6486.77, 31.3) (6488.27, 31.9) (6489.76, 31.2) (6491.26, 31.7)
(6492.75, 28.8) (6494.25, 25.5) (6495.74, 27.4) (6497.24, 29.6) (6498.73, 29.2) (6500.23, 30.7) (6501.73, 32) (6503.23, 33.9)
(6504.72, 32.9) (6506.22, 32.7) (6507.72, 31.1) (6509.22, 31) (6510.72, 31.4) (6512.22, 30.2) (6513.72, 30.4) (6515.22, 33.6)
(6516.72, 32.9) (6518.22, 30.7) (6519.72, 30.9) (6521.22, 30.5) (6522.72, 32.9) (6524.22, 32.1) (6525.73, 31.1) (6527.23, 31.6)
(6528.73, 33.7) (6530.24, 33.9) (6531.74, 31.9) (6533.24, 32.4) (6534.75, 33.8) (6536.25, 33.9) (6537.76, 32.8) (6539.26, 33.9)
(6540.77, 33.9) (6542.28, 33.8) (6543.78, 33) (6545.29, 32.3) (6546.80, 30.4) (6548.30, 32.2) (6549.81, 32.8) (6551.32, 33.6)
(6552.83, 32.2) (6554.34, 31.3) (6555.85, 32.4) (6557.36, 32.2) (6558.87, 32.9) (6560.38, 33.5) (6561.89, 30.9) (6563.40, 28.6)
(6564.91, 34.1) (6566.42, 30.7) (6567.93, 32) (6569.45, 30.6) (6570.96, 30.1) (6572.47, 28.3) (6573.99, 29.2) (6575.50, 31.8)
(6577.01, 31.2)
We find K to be 0.15 mag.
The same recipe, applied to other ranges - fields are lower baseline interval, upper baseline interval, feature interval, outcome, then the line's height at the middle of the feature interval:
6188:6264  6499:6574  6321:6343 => -0.136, 23.2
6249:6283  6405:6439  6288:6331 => -0.107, 22.3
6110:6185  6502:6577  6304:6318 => 0.092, 27.1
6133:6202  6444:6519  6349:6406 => 0.072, 27.7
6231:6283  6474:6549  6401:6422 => -0.062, 26.7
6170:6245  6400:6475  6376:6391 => 0.093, 26.7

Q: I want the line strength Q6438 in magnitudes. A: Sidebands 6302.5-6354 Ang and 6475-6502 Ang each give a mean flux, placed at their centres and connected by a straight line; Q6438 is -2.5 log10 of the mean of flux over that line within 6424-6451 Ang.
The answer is 0.017 mag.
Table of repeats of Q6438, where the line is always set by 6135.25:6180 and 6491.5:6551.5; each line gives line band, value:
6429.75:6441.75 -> 0.069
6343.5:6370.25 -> 0.032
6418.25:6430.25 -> 0.032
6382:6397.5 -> 0.143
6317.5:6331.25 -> 0.047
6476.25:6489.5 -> -0.009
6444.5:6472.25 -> 0.005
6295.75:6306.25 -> 0.080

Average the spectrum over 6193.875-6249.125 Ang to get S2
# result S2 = 18.6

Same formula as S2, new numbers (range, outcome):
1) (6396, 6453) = 28.3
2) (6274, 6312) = 22.9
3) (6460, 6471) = 29.9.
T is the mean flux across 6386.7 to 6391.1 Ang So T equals 24.4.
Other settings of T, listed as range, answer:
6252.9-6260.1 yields 18.8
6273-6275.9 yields 20.7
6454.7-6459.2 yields 30.6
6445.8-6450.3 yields 28.4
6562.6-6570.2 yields 31.2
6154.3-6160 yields 22.8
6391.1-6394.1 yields 24.5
